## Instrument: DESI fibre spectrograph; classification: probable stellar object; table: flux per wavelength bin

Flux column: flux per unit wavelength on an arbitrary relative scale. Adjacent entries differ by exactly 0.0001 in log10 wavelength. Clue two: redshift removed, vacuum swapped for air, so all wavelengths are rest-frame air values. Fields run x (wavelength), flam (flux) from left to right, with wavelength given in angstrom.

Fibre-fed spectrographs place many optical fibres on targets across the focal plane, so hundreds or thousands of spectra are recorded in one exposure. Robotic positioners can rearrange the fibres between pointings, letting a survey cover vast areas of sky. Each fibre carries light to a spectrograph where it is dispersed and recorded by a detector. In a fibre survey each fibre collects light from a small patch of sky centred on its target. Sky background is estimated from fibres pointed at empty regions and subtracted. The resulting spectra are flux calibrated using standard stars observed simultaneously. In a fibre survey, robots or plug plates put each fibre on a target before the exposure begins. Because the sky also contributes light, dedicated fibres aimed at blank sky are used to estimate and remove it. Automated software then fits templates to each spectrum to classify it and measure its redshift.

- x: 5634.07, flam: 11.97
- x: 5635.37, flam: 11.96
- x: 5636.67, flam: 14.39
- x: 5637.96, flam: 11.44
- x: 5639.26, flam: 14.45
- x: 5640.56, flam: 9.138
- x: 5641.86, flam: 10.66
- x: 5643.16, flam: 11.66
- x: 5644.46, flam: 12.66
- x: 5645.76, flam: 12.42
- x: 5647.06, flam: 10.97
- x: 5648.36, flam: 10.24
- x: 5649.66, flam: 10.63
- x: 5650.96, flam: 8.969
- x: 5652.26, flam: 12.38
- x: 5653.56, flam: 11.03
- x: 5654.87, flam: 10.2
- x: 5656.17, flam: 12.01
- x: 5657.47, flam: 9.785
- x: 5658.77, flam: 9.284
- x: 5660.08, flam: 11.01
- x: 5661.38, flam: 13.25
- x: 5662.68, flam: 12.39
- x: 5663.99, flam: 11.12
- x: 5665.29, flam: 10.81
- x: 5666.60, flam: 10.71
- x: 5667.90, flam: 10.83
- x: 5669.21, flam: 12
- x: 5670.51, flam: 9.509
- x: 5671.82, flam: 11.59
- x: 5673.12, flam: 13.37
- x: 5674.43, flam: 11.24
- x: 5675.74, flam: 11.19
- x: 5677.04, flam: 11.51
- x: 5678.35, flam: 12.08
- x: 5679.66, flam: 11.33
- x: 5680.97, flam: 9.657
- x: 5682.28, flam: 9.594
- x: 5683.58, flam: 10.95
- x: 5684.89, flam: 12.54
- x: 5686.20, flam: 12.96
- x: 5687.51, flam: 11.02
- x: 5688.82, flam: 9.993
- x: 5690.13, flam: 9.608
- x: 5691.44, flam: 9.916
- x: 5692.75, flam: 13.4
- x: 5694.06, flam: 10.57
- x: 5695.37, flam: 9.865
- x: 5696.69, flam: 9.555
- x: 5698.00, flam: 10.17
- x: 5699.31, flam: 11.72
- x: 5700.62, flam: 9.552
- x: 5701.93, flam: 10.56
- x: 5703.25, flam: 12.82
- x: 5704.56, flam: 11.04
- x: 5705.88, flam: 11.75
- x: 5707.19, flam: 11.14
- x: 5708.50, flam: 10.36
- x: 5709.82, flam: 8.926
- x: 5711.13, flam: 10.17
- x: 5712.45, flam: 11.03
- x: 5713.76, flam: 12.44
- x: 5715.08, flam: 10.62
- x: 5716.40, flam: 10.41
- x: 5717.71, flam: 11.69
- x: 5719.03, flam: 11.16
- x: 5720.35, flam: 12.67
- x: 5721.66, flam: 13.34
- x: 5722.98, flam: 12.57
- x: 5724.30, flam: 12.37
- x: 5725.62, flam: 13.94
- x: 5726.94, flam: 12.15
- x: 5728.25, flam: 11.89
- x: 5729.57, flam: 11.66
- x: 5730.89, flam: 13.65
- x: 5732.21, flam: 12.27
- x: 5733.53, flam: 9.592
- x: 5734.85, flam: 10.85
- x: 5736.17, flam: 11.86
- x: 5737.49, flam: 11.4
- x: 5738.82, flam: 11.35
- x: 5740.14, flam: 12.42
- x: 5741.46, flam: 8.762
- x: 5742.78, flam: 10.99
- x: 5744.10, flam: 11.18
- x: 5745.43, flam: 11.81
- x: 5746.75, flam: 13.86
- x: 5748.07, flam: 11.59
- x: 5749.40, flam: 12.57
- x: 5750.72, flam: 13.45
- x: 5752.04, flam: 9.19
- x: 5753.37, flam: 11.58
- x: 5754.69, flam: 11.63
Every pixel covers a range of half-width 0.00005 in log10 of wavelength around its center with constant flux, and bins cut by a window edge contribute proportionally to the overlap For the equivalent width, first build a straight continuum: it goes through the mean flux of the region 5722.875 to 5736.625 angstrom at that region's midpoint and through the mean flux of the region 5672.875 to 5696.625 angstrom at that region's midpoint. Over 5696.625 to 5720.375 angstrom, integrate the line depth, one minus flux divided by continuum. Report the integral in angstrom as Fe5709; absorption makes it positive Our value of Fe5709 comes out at 1.37 angstrom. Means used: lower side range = 11.1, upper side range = 12.1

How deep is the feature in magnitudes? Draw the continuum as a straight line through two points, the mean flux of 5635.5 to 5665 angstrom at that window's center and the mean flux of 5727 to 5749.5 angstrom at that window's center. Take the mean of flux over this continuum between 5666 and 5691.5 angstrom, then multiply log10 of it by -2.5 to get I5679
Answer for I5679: 0.03 mag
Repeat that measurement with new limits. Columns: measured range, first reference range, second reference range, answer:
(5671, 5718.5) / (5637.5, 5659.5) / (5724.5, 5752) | 0.04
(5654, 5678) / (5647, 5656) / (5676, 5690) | -0.03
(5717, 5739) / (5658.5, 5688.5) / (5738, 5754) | -0.05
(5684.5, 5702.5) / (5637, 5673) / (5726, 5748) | 0.06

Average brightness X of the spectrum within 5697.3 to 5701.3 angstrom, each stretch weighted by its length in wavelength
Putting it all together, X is 10.5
